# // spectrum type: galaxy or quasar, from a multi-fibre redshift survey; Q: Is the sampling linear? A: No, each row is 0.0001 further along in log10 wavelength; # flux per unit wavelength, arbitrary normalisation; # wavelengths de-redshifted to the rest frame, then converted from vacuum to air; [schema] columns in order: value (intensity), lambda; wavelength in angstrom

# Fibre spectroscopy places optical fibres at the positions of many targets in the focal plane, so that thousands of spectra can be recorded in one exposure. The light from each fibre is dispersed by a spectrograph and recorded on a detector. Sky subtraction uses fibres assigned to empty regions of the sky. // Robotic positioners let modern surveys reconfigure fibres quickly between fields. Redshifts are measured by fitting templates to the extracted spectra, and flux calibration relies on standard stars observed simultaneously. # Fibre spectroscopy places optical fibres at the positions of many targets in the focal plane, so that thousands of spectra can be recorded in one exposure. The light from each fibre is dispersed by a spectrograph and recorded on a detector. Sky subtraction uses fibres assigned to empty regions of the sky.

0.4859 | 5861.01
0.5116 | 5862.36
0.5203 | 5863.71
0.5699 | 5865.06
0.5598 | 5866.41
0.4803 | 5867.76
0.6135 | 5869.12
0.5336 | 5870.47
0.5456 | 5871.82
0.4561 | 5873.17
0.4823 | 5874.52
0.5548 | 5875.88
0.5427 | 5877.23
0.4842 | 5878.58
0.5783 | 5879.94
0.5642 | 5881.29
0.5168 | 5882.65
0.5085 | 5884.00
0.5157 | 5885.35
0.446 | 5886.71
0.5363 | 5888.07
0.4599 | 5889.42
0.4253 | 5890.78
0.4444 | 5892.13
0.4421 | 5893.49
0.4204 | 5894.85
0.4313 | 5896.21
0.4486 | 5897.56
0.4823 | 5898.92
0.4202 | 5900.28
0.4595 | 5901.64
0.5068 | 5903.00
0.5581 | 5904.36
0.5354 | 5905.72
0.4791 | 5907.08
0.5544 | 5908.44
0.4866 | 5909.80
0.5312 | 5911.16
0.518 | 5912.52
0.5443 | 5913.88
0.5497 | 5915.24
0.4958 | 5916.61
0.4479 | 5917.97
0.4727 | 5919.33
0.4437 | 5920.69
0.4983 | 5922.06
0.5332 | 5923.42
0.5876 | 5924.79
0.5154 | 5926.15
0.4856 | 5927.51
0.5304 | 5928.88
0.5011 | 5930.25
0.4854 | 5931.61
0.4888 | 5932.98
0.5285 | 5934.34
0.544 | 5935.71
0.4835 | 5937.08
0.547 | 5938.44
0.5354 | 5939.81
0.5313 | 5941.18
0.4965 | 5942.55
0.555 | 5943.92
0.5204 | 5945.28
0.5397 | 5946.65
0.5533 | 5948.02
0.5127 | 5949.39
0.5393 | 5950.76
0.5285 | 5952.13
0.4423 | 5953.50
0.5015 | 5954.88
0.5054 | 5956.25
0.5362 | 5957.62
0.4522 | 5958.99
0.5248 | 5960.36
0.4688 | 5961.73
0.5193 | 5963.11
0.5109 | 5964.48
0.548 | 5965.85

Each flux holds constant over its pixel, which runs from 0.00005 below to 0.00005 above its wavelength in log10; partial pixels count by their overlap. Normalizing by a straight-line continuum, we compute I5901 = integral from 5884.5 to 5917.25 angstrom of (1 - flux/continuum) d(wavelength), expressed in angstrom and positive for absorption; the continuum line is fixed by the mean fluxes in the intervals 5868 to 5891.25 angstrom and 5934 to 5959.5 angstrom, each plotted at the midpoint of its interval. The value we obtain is 1.9 angstrom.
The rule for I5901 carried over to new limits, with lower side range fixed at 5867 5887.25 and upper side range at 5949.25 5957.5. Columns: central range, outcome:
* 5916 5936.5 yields 0.3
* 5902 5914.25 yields -0.1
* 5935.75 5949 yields -0.5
